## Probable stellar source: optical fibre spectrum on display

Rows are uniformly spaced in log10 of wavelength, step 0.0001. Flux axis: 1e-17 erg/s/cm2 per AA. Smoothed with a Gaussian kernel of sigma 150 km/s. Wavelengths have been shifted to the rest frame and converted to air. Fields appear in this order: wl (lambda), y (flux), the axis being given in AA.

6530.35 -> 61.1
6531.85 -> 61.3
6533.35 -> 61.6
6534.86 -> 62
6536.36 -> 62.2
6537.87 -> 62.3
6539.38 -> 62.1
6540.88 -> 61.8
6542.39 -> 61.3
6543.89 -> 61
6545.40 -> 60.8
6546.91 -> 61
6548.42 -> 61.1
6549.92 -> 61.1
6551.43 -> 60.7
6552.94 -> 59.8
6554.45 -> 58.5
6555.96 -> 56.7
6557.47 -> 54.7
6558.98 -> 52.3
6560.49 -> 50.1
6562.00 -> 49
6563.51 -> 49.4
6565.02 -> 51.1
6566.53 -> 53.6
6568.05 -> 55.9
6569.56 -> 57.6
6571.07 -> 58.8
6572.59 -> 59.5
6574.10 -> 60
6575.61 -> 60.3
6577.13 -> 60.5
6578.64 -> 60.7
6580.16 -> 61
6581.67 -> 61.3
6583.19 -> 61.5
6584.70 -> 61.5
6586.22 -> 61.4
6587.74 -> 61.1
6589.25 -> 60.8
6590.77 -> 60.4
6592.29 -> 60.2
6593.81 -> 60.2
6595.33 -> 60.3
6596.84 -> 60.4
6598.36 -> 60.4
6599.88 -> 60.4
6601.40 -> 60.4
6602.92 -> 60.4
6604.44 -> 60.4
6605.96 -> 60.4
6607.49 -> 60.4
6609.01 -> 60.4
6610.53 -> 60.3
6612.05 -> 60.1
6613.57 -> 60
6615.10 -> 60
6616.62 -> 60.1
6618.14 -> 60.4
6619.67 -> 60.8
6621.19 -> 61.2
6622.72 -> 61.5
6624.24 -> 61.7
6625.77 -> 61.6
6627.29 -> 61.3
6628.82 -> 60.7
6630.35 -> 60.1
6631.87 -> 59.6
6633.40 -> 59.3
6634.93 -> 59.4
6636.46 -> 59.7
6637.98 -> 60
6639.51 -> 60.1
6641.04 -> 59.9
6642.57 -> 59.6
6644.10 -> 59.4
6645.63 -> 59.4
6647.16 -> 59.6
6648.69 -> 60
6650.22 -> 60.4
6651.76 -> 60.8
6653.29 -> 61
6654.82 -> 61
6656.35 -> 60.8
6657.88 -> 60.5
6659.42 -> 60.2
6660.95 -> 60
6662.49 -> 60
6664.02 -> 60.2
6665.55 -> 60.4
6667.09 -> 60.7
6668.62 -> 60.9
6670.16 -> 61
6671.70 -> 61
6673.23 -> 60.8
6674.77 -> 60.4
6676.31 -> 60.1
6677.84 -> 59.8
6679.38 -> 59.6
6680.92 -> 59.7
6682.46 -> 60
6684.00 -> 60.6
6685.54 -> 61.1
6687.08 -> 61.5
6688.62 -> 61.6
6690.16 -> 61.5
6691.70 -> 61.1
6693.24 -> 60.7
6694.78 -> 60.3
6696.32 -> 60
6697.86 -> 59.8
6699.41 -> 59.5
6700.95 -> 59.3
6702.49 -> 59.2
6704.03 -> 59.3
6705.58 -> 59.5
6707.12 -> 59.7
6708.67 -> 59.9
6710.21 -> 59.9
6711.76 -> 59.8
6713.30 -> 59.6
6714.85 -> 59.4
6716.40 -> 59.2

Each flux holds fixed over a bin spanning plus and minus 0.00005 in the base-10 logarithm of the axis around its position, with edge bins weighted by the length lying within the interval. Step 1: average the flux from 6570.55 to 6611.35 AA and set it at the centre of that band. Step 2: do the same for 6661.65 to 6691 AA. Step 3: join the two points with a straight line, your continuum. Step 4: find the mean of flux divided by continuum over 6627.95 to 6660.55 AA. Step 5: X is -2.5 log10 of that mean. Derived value 0.01 mag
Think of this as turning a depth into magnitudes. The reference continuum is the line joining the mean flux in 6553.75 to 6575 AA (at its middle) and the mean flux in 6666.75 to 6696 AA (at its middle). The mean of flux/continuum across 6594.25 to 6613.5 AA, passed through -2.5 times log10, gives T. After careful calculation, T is -0.07 mag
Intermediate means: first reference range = 54.8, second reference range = 60.6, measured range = 60.4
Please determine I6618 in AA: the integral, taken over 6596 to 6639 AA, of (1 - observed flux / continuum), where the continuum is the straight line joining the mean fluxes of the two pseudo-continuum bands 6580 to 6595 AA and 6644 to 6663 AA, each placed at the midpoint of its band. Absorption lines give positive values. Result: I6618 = 0.1 AA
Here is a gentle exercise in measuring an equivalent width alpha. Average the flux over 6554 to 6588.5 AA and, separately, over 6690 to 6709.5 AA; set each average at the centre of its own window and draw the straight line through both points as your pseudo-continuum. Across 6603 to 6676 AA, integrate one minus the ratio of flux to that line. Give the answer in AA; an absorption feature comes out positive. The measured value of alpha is -2.1 AA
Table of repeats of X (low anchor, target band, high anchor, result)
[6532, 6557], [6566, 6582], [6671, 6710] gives 0.03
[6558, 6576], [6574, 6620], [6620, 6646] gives -0.06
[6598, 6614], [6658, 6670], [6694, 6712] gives -0.01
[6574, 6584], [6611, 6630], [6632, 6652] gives -0.01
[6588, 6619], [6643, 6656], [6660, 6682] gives 0.00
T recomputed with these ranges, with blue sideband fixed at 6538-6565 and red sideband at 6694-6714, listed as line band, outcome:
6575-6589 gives -0.05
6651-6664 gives -0.03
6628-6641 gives -0.02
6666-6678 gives -0.02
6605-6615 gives -0.03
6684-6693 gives -0.03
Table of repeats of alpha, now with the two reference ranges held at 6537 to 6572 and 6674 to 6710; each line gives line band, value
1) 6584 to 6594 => -0.5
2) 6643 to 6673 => -0.4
